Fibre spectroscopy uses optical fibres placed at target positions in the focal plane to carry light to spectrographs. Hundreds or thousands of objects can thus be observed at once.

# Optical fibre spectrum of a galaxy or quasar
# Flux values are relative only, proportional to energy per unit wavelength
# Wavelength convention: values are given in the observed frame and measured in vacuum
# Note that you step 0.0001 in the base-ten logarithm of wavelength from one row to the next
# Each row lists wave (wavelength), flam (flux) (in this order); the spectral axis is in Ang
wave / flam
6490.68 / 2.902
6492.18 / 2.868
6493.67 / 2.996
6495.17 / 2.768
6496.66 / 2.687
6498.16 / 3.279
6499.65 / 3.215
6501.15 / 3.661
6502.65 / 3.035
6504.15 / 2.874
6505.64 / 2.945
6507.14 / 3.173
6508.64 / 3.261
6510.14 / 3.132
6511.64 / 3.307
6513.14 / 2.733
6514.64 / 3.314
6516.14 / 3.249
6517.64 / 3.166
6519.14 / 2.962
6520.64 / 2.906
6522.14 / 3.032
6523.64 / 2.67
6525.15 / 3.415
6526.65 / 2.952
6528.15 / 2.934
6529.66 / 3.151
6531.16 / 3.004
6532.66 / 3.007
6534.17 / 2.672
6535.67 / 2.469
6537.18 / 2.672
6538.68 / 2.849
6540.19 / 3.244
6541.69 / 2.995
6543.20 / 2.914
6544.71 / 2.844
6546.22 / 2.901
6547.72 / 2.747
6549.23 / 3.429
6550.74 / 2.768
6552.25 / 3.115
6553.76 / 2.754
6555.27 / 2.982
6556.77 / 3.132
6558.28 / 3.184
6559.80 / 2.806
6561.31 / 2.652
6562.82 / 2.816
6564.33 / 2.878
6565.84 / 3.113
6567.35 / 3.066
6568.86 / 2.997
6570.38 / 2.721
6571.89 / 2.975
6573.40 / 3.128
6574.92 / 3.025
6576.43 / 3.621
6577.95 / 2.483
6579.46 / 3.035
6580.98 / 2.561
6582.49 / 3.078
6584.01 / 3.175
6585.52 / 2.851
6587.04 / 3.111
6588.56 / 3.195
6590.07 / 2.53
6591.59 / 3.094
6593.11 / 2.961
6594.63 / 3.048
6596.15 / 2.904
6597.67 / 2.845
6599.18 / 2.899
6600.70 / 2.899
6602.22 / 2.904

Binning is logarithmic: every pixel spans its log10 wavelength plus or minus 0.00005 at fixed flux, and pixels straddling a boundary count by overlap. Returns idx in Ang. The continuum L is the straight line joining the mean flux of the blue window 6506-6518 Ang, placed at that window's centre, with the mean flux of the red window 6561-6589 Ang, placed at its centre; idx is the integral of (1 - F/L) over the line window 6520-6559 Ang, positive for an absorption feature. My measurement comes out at 1.60 Ang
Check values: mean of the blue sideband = 3.16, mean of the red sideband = 2.98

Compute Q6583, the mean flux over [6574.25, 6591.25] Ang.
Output 2.97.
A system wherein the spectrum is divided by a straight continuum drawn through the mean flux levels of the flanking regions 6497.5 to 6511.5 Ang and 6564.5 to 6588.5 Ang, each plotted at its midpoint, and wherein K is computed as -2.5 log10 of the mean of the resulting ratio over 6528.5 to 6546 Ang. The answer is 0.074 mag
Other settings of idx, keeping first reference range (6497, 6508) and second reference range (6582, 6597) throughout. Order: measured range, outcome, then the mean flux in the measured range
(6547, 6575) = 0.8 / 2.96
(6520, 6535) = 0.6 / 2.97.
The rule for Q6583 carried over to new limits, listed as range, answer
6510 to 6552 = 2.98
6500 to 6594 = 2.99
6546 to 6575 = 2.96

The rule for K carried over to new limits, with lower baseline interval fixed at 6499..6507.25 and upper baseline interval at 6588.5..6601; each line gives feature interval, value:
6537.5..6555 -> 0.03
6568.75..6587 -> -0.01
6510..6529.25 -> 0.02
